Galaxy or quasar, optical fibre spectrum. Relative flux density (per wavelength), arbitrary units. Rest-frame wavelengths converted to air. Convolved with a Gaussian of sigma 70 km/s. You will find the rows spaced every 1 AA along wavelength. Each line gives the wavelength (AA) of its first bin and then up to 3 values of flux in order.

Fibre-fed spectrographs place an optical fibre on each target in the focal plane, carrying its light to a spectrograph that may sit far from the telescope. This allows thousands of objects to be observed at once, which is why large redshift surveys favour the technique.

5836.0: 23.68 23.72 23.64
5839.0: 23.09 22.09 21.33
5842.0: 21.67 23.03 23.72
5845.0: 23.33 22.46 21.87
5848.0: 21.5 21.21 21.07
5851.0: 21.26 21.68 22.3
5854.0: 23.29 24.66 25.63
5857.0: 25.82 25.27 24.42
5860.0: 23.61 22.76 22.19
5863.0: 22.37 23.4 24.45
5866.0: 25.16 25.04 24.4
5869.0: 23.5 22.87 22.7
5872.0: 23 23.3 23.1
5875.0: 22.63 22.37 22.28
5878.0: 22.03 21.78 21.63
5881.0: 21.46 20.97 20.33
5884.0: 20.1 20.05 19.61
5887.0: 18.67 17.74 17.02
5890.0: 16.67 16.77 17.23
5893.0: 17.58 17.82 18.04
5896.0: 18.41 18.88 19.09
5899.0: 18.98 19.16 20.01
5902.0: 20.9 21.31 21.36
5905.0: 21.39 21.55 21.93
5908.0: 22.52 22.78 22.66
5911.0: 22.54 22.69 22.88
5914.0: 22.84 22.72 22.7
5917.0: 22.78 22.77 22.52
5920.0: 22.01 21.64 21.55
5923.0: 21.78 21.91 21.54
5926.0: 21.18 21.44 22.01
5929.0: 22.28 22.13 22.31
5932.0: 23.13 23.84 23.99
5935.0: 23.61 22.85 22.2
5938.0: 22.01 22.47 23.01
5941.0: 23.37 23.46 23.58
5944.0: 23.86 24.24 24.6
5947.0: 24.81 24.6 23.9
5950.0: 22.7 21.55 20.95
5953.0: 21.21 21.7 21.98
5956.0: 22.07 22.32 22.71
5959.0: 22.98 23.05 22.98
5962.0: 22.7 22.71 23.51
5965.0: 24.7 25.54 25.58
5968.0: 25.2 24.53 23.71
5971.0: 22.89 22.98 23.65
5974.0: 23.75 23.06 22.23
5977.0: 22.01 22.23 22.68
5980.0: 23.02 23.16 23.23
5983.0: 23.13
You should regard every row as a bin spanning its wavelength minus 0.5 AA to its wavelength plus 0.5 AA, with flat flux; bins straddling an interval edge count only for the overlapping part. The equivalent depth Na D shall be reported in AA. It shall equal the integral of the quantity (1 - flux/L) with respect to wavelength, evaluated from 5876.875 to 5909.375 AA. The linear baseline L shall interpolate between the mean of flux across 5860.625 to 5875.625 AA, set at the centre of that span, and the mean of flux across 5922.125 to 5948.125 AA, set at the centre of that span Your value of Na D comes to 4.7 AA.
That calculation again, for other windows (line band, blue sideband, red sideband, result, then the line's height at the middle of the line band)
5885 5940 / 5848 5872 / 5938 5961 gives 4.8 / 23.1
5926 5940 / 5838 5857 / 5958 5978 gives 0.4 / 23.3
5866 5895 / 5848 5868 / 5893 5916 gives 1.8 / 22.2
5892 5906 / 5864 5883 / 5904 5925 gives 1.9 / 22.5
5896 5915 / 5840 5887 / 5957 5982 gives 1.4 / 22.9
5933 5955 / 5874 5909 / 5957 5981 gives -0.8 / 22.3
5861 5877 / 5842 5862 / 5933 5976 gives -0.2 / 23.1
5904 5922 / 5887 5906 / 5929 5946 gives -1.6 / 20.6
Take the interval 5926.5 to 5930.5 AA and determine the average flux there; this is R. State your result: 22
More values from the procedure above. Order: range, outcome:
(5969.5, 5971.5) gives 23.3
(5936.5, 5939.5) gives 22.2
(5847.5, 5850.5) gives 21.3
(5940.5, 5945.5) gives 23.7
